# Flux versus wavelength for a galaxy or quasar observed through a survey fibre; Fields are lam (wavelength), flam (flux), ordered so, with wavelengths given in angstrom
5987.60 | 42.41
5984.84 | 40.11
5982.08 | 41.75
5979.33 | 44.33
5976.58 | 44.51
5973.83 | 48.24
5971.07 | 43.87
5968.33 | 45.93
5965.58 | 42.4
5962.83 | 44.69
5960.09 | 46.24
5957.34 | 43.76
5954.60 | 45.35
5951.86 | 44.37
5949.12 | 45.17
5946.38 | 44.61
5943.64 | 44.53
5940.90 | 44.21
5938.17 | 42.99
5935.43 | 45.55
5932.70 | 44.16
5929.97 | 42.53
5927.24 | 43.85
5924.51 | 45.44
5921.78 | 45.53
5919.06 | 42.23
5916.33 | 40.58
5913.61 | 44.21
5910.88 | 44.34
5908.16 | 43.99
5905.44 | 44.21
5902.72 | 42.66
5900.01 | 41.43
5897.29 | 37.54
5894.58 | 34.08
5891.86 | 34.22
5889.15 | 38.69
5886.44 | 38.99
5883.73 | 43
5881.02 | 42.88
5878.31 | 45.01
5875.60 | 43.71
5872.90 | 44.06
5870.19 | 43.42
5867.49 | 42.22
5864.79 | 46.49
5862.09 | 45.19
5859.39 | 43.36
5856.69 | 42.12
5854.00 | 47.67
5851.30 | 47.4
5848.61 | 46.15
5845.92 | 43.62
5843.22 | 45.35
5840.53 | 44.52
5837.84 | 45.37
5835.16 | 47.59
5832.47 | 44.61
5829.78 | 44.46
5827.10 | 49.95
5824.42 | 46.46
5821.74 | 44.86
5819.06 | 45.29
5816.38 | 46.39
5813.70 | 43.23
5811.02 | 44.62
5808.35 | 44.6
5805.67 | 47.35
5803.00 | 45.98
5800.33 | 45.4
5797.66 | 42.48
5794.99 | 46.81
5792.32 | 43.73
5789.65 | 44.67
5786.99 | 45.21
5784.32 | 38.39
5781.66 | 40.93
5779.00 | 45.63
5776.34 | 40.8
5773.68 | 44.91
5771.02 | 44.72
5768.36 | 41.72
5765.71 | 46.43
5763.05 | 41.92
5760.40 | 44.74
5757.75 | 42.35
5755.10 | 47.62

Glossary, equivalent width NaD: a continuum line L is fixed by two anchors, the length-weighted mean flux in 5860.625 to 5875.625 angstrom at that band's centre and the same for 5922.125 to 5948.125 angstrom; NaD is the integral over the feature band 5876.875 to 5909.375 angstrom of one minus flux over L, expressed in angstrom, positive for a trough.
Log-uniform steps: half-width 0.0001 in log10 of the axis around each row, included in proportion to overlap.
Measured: 2.7 angstrom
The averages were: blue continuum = 44.2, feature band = 40.6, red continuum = 44.3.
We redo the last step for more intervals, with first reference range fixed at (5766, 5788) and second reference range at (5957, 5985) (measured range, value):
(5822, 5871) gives -2.1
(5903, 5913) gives 0.0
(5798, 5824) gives -1.2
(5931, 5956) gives -0.2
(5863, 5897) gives 1.8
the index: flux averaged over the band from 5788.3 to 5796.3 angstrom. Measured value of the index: 45.1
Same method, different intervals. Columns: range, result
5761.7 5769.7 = 43.4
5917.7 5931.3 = 43.9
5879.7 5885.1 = 42.9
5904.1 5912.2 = 44.2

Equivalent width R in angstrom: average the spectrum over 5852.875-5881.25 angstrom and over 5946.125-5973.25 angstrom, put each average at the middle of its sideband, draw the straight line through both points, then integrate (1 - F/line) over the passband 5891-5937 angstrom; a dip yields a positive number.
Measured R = 2.3 angstrom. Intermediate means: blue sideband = 44.2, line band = 42.2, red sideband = 44.7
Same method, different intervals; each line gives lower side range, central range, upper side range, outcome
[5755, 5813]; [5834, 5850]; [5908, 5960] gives -0.5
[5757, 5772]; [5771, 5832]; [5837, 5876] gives -0.8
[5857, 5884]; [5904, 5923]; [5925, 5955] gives 0.2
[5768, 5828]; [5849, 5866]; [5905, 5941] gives -0.5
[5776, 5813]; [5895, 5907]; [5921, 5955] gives 0.9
